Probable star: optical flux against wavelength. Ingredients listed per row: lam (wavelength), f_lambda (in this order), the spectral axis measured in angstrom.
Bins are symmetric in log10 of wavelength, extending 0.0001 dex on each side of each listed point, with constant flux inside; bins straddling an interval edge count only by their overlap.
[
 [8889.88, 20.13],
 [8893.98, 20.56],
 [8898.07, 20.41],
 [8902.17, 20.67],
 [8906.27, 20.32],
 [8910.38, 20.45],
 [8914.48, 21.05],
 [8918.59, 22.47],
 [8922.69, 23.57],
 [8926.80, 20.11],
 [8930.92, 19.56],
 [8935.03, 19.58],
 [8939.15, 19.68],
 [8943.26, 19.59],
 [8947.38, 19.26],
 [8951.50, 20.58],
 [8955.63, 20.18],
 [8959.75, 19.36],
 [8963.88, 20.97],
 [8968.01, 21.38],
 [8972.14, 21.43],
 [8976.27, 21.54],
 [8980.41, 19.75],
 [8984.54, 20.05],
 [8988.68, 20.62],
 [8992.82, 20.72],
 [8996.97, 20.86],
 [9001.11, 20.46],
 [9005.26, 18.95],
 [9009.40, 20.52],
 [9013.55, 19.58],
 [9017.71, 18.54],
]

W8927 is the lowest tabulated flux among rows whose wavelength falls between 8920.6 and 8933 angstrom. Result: 19.56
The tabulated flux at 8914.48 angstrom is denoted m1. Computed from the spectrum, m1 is 21.05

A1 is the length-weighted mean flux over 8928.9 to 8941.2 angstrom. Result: 19.6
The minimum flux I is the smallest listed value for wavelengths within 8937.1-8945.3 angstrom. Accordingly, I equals 19.59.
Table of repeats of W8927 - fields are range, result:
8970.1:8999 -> 19.75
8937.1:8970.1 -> 19.26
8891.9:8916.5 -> 20.32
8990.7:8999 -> 20.72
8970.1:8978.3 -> 21.43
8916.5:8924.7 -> 22.47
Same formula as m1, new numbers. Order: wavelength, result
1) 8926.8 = 20.11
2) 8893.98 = 20.56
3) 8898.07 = 20.41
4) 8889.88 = 20.13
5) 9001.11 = 20.46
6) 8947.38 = 19.26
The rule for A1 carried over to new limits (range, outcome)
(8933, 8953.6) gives 19.7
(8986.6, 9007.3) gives 20.3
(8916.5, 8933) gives 21.4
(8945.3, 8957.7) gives 20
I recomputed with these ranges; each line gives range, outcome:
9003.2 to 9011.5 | 18.95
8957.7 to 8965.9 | 19.36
